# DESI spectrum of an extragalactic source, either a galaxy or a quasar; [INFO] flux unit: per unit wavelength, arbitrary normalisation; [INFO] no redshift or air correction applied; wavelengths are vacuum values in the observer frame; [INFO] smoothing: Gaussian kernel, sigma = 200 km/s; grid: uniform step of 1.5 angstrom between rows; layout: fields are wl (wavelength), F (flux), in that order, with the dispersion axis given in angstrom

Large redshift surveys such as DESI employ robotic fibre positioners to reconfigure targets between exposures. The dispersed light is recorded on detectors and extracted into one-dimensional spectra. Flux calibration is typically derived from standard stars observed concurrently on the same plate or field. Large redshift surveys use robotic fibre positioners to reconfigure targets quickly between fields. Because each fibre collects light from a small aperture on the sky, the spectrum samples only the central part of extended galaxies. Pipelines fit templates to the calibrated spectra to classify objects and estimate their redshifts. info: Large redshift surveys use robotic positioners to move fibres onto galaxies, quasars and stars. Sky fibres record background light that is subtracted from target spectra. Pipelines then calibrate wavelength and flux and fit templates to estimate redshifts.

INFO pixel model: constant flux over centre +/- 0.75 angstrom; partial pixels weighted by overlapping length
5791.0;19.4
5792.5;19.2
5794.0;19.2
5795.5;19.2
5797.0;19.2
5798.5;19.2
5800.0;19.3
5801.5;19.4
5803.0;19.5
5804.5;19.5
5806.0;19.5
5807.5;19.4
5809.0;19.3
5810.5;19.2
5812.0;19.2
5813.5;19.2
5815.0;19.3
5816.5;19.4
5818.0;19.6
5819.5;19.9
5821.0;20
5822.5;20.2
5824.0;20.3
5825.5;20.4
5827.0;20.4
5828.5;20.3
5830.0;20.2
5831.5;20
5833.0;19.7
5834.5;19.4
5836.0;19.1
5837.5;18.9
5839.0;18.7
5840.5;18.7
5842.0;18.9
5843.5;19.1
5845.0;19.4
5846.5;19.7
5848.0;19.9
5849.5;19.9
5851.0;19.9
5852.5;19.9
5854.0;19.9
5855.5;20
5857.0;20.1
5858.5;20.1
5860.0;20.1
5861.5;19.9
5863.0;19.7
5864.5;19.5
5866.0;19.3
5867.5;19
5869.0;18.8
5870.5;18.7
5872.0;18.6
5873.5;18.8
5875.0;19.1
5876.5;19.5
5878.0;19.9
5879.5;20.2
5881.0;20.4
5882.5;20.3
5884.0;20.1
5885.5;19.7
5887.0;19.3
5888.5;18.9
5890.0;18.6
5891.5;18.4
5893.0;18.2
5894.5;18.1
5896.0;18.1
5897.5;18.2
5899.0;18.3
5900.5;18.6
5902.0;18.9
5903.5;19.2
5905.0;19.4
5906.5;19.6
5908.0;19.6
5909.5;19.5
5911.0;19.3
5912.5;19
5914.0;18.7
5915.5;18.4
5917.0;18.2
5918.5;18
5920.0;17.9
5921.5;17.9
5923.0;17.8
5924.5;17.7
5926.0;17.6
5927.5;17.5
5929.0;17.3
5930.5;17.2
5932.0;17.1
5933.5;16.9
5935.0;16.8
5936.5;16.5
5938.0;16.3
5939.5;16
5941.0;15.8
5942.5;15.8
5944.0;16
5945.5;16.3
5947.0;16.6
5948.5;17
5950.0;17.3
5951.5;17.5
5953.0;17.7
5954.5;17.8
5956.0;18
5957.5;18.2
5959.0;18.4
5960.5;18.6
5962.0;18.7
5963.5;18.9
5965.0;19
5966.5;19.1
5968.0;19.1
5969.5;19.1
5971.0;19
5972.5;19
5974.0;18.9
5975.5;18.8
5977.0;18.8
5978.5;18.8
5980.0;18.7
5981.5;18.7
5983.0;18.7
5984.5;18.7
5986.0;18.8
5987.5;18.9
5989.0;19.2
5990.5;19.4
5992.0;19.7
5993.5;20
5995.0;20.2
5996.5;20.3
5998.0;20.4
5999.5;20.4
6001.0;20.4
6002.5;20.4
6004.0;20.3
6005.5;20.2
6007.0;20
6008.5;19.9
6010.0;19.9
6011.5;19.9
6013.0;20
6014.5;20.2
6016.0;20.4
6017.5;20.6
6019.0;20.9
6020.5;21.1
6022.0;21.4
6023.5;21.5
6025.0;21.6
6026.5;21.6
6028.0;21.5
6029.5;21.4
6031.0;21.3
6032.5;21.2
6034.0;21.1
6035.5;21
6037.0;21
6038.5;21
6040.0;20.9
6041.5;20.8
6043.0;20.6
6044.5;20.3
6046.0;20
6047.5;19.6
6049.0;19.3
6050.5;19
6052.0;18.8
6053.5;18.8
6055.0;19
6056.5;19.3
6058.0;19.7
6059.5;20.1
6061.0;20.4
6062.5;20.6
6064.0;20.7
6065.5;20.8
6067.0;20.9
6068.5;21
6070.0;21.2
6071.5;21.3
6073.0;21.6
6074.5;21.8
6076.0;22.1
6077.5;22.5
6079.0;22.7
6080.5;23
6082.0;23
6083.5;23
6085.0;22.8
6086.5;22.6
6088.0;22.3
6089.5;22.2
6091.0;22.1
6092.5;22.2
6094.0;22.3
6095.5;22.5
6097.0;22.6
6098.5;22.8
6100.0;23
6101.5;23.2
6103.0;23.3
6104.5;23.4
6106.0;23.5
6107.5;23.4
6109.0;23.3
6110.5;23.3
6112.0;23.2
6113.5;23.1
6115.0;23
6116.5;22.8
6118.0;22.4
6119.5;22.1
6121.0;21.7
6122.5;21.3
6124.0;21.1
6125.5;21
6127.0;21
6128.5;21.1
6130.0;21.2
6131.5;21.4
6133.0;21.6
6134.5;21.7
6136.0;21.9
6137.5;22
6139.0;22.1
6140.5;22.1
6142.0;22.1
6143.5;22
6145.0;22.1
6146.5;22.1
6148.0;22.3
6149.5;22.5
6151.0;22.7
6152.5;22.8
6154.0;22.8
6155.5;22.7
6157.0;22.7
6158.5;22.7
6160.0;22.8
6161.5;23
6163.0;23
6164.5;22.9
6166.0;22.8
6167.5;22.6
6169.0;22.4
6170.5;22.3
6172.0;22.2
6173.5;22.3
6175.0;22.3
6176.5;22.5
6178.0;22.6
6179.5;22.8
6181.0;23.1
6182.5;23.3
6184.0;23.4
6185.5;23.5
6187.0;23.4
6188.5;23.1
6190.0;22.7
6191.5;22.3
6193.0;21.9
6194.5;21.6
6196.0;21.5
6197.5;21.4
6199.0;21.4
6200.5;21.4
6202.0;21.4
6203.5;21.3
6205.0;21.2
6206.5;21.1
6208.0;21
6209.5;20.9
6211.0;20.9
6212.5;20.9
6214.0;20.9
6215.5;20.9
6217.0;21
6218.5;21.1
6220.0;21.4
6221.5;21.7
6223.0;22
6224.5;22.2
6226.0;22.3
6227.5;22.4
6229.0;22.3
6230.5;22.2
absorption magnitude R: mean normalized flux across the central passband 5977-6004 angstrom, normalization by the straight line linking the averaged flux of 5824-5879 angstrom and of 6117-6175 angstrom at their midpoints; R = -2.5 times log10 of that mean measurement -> 0.07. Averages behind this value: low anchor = 19.6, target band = 19.5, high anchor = 22.1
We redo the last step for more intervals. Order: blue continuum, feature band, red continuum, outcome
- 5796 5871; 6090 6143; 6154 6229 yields -0.04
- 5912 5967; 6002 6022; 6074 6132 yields -0.03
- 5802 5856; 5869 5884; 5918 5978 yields -0.04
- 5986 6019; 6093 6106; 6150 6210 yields -0.08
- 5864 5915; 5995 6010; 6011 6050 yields 0.01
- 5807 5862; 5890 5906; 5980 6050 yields 0.08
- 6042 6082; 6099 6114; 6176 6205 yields -0.10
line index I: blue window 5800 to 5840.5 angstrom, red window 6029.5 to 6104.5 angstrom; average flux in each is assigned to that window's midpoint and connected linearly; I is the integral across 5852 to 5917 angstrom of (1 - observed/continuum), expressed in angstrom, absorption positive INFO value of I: 2.6 angstrom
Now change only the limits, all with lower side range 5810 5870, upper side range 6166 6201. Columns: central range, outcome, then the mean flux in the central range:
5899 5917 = 1.02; 19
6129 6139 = 0.18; 21.7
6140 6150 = -0.01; 22.2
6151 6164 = -0.33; 22.8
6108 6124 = -0.49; 22.6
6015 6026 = 0.02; 21.1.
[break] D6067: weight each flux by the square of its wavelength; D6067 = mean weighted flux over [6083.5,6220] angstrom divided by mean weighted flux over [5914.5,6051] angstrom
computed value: 1.23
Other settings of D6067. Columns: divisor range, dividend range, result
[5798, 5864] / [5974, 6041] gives 1.09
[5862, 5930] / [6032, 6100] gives 1.19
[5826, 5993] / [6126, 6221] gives 1.29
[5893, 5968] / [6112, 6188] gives 1.34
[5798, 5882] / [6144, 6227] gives 1.27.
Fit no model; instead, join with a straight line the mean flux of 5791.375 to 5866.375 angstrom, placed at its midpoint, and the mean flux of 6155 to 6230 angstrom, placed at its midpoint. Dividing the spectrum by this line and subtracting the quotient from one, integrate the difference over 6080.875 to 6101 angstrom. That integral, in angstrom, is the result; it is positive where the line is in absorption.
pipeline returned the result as -1.11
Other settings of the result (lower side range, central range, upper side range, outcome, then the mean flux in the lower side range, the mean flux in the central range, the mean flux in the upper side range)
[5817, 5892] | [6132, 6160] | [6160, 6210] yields -0.4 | 19.6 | 22.3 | 22.3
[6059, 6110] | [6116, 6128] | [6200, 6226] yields 0.2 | 22.2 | 21.6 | 21.3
